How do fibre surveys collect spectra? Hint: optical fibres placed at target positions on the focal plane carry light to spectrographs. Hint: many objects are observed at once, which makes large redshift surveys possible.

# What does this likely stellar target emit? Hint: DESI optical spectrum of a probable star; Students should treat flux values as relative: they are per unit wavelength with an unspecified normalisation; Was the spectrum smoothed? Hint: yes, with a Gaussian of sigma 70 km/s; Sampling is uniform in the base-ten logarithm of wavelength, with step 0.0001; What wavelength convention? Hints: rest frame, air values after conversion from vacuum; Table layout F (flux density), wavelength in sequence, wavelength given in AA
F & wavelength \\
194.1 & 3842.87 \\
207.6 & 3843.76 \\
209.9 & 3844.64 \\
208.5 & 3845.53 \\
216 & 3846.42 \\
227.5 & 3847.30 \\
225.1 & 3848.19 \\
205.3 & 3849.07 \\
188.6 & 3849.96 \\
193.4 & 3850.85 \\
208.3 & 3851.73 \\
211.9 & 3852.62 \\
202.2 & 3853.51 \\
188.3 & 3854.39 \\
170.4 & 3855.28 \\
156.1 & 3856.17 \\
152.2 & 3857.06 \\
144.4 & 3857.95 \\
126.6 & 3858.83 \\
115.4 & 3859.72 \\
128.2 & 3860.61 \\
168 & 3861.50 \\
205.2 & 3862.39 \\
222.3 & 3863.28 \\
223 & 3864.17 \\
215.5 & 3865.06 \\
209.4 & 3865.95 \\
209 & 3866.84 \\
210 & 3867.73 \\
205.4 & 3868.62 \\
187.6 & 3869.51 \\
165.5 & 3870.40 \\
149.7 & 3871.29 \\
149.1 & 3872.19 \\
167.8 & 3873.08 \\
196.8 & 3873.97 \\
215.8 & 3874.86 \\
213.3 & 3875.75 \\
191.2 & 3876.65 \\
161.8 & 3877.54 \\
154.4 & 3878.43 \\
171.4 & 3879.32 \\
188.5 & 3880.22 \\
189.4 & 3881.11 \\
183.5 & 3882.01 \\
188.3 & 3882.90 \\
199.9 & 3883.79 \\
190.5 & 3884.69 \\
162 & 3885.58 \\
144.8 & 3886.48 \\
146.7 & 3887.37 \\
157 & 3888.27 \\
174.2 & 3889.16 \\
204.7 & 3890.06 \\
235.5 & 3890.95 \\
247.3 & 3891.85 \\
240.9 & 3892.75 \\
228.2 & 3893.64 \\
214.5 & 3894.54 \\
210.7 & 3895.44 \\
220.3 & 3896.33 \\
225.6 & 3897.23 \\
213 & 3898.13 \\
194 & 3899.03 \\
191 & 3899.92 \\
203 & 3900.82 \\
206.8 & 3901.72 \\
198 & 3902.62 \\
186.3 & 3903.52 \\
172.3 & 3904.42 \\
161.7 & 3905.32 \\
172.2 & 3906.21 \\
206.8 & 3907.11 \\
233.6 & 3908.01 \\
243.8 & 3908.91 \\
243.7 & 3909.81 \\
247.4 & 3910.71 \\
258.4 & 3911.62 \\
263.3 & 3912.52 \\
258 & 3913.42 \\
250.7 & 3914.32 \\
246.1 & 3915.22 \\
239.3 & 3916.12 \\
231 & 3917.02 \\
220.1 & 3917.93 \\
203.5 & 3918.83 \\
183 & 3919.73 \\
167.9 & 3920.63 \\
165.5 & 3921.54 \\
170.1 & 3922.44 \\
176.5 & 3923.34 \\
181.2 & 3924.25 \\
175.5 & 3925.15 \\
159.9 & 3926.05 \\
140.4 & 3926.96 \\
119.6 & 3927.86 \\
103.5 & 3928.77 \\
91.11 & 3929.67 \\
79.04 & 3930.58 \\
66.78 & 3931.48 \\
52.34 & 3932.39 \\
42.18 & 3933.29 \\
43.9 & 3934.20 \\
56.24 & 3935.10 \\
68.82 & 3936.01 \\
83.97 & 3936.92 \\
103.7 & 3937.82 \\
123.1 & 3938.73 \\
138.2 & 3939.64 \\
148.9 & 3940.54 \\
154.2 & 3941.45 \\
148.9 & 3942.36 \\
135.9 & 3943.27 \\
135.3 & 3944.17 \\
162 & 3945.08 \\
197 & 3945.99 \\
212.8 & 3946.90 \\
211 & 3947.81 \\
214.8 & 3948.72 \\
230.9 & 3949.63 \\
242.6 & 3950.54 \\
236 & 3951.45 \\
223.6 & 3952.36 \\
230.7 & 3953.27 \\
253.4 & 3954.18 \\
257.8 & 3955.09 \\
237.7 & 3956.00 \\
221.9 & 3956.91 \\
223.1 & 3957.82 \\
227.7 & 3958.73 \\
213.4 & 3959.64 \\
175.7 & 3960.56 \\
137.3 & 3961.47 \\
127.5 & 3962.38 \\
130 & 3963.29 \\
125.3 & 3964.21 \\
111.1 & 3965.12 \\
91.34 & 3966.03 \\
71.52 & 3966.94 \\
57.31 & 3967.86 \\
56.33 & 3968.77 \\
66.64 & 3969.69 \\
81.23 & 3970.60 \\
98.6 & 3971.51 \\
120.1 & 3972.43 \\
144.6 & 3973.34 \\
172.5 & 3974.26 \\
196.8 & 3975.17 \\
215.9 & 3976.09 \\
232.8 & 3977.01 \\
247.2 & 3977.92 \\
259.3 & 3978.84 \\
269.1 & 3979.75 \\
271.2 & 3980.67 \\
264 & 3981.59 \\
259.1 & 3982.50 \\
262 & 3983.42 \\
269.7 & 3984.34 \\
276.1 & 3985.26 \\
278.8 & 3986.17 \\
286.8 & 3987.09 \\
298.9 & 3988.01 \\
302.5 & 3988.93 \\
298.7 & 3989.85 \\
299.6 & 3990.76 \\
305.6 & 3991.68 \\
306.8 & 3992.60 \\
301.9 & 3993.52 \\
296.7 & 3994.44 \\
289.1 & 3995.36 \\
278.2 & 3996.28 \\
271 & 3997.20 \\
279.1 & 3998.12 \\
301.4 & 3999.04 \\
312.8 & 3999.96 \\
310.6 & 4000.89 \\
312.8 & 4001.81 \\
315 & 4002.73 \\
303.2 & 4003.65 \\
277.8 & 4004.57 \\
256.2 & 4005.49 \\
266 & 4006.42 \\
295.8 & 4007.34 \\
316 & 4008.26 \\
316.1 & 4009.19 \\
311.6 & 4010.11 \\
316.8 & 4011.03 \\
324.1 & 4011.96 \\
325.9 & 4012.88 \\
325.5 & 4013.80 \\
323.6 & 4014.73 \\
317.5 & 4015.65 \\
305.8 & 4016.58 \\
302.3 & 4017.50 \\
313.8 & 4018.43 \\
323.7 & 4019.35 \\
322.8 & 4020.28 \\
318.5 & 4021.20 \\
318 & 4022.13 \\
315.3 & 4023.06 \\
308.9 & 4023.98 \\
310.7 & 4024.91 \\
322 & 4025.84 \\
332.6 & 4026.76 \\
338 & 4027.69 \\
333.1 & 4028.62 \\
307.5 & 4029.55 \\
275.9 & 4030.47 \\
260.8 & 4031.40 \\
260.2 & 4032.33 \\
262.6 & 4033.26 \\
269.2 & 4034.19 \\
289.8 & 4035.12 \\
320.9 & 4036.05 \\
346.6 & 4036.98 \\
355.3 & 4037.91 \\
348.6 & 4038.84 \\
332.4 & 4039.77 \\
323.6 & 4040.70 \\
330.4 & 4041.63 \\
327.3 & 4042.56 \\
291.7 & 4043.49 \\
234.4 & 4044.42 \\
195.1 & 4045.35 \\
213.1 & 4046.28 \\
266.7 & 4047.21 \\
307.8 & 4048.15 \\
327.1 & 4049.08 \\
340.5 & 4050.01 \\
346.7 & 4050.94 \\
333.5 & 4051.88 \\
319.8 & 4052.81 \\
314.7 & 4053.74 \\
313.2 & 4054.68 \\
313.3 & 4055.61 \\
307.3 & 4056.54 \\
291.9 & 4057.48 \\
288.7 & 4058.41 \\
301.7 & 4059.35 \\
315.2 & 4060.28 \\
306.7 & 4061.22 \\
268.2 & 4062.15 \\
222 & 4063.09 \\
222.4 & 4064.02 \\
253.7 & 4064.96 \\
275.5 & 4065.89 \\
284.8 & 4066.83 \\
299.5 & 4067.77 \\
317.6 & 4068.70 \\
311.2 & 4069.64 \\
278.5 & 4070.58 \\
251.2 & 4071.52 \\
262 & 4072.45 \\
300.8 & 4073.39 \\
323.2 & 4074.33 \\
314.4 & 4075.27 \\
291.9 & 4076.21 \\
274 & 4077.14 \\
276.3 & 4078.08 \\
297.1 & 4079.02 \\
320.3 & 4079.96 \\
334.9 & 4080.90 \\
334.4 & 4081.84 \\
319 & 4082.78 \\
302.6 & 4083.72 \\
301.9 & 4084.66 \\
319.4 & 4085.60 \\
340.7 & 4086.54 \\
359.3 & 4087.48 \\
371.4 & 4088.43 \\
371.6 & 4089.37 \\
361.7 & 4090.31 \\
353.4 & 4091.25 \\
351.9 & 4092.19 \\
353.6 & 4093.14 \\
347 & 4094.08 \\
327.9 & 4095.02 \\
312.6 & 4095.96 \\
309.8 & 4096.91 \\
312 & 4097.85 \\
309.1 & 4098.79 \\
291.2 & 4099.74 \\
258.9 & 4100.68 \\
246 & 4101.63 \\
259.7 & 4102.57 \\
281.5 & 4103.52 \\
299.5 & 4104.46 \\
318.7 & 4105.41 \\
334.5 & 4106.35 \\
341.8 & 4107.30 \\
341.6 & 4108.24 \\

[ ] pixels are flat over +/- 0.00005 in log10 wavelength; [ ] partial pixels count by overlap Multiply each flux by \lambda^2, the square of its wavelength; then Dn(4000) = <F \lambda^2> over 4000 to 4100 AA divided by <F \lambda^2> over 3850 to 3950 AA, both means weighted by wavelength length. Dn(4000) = 1.86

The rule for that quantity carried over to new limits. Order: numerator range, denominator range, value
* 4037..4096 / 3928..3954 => 2.31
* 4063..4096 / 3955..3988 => 1.74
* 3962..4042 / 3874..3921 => 1.37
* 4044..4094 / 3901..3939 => 1.96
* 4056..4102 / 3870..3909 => 1.75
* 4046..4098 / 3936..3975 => 2.05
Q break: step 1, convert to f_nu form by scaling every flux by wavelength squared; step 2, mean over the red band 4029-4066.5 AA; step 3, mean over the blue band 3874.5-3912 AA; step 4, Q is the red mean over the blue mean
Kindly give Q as 1.59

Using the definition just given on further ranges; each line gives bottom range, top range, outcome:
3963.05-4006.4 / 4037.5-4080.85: 1.32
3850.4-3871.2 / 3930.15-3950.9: 0.76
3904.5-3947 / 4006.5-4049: 1.98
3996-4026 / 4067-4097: 1.08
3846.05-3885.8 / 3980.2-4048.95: 1.74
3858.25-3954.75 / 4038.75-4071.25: 1.75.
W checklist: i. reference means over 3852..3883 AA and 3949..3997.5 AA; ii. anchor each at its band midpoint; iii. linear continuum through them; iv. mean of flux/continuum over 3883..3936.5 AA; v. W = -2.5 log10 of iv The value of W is 0.07 mag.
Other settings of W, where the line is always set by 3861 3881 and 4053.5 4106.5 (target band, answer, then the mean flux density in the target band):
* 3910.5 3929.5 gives 0.11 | 196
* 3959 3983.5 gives 0.44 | 164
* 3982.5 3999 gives -0.13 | 288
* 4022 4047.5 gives -0.08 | 300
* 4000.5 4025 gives -0.16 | 309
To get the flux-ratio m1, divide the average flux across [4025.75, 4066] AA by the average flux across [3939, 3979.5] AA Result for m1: 1.73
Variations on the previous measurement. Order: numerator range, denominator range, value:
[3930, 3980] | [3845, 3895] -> 0.82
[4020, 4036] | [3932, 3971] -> 2.01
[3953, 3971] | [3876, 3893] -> 0.83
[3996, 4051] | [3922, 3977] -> 2.05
